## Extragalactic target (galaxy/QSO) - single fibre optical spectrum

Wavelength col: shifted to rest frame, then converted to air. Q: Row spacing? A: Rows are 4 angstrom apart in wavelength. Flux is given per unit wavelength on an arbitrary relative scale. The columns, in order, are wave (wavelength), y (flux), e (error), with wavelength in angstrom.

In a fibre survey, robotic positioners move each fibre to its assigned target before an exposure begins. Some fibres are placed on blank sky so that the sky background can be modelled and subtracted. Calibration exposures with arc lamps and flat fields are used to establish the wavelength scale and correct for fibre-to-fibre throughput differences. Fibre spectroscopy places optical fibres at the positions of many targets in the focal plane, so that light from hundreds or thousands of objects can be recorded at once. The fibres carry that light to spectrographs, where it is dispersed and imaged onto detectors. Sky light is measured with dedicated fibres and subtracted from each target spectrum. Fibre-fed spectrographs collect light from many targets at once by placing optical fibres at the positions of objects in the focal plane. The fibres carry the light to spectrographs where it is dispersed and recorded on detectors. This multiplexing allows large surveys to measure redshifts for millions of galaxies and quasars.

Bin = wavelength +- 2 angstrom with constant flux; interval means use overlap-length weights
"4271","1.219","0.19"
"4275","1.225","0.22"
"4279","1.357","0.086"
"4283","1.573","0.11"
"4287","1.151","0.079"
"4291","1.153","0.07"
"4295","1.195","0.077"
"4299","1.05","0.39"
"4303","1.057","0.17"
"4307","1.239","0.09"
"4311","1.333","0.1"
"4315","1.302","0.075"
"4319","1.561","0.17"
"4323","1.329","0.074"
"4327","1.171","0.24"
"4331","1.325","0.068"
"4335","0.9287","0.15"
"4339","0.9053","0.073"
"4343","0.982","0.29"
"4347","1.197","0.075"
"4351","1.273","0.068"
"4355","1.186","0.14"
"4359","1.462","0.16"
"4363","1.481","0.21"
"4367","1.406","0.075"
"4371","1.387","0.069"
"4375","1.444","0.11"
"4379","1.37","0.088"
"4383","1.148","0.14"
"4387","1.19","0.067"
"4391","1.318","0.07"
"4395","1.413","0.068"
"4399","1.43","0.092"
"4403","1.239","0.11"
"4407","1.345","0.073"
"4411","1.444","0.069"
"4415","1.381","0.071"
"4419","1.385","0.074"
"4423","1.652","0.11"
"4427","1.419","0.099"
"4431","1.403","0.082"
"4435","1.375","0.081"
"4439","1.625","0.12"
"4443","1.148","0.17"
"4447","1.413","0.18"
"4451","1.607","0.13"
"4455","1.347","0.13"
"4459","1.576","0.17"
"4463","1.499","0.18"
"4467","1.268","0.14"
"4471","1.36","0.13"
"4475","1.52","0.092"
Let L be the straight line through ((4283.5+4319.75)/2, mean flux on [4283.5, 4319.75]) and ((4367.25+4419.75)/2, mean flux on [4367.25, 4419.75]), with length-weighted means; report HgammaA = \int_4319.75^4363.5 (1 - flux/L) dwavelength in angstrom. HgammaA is 2.6 angstrom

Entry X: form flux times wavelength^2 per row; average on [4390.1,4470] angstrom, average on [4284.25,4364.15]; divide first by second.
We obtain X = 1.2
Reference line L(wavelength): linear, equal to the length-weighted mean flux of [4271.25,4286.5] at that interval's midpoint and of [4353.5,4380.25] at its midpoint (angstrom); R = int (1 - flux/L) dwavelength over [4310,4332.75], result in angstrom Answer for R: 0.5 angstrom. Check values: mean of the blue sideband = 1.34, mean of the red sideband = 1.4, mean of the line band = 1.34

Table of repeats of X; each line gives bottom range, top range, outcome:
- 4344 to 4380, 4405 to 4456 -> 1.09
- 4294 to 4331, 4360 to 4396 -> 1.11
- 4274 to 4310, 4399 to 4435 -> 1.22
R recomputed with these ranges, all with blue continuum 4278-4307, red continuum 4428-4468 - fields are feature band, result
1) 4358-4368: -1.1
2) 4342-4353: 1.1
